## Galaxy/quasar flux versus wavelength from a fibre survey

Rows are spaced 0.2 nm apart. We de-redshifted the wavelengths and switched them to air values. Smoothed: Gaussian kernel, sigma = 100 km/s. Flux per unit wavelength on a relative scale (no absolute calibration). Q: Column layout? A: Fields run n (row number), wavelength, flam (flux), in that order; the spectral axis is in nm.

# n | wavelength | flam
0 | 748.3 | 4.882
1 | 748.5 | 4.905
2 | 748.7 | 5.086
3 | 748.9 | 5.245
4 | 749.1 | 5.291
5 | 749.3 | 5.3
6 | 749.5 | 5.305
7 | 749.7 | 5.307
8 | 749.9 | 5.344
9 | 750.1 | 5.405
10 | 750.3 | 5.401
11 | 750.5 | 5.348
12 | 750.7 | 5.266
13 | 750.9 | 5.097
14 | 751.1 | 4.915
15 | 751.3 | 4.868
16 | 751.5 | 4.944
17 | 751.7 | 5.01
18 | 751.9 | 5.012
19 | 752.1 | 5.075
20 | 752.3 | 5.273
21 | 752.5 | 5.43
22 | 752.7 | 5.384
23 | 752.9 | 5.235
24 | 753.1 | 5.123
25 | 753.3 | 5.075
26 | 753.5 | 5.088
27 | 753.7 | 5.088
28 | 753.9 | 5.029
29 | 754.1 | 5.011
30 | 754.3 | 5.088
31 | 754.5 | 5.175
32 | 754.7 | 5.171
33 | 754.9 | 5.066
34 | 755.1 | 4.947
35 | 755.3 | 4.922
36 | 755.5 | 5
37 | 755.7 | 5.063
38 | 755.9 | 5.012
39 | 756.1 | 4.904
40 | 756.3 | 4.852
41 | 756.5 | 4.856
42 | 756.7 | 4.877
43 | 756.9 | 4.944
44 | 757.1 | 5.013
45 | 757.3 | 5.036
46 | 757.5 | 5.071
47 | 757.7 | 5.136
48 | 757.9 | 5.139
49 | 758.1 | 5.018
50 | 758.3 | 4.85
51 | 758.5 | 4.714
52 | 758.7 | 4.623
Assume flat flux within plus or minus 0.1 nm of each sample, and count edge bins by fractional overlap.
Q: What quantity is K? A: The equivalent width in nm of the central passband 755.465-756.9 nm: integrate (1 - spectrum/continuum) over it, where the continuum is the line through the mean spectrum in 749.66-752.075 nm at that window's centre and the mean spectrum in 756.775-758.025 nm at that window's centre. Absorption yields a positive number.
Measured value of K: 0.04 nm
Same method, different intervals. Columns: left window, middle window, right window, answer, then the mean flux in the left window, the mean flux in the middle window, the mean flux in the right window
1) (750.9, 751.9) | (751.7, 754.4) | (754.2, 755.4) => -0.07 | 4.96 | 5.14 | 5.06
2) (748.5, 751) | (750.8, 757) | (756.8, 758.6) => 0.09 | 5.27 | 5.05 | 4.99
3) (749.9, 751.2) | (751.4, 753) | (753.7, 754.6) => 0.00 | 5.25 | 5.17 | 5.08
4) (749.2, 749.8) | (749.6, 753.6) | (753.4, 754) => 0.00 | 5.3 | 5.18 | 5.07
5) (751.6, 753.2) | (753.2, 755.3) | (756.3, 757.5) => 0.01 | 5.19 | 5.07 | 4.95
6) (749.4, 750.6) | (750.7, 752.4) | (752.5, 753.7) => 0.08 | 5.35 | 5.04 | 5.19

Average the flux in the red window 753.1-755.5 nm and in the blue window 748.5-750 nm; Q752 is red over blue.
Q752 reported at 0.96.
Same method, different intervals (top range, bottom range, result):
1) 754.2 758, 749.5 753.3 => 0.97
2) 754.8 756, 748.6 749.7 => 0.95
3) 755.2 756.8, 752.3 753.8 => 0.95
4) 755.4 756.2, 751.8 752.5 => 0.97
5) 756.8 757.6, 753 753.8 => 0.98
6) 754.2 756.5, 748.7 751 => 0.95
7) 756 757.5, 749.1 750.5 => 0.92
